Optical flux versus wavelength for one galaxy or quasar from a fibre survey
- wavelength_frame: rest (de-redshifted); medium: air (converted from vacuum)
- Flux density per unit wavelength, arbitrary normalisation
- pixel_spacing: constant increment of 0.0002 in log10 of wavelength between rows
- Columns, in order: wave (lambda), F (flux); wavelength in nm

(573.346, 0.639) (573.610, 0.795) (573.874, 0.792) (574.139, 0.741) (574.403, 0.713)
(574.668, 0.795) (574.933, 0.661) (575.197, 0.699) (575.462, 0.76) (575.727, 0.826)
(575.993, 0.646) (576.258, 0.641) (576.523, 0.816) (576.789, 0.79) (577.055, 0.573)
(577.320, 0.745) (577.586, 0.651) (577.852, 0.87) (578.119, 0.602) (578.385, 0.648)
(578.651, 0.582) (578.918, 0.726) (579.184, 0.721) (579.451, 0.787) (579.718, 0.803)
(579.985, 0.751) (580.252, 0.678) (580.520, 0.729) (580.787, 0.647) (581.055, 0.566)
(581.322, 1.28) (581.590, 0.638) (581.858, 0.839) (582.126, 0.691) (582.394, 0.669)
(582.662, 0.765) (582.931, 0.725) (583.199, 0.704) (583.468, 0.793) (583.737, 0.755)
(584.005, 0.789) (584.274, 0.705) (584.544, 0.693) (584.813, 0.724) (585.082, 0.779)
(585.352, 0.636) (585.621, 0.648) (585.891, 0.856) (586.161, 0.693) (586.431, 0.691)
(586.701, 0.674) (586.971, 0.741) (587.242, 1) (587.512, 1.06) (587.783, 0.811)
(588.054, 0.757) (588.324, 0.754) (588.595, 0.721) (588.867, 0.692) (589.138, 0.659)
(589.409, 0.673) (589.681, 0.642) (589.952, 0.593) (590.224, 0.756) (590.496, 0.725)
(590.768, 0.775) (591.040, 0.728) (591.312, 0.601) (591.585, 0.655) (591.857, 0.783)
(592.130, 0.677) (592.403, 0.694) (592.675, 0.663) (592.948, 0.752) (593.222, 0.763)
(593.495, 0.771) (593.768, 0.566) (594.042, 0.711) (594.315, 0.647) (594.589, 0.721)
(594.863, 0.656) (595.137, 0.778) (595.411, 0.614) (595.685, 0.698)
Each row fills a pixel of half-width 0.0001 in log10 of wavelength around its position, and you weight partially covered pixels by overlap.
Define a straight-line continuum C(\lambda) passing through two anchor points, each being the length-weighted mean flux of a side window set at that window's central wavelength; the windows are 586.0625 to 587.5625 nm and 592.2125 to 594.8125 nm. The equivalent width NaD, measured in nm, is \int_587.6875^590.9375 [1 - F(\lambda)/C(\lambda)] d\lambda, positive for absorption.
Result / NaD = 0.21 nm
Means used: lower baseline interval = 0.799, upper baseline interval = 0.697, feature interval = 0.712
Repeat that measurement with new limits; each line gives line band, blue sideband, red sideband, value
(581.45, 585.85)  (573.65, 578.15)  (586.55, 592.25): 0.05 nm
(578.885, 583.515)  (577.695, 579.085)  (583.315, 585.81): -0.30 nm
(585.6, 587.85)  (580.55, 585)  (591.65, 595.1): -0.23 nm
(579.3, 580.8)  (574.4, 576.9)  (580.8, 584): 0.03 nm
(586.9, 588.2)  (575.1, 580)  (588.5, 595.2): -0.33 nm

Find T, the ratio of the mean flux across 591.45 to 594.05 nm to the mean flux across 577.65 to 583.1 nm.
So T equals 0.96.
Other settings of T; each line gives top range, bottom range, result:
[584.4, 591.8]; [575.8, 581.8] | 1.01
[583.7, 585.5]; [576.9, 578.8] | 1.08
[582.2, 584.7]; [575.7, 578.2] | 1.03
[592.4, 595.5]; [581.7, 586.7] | 0.95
